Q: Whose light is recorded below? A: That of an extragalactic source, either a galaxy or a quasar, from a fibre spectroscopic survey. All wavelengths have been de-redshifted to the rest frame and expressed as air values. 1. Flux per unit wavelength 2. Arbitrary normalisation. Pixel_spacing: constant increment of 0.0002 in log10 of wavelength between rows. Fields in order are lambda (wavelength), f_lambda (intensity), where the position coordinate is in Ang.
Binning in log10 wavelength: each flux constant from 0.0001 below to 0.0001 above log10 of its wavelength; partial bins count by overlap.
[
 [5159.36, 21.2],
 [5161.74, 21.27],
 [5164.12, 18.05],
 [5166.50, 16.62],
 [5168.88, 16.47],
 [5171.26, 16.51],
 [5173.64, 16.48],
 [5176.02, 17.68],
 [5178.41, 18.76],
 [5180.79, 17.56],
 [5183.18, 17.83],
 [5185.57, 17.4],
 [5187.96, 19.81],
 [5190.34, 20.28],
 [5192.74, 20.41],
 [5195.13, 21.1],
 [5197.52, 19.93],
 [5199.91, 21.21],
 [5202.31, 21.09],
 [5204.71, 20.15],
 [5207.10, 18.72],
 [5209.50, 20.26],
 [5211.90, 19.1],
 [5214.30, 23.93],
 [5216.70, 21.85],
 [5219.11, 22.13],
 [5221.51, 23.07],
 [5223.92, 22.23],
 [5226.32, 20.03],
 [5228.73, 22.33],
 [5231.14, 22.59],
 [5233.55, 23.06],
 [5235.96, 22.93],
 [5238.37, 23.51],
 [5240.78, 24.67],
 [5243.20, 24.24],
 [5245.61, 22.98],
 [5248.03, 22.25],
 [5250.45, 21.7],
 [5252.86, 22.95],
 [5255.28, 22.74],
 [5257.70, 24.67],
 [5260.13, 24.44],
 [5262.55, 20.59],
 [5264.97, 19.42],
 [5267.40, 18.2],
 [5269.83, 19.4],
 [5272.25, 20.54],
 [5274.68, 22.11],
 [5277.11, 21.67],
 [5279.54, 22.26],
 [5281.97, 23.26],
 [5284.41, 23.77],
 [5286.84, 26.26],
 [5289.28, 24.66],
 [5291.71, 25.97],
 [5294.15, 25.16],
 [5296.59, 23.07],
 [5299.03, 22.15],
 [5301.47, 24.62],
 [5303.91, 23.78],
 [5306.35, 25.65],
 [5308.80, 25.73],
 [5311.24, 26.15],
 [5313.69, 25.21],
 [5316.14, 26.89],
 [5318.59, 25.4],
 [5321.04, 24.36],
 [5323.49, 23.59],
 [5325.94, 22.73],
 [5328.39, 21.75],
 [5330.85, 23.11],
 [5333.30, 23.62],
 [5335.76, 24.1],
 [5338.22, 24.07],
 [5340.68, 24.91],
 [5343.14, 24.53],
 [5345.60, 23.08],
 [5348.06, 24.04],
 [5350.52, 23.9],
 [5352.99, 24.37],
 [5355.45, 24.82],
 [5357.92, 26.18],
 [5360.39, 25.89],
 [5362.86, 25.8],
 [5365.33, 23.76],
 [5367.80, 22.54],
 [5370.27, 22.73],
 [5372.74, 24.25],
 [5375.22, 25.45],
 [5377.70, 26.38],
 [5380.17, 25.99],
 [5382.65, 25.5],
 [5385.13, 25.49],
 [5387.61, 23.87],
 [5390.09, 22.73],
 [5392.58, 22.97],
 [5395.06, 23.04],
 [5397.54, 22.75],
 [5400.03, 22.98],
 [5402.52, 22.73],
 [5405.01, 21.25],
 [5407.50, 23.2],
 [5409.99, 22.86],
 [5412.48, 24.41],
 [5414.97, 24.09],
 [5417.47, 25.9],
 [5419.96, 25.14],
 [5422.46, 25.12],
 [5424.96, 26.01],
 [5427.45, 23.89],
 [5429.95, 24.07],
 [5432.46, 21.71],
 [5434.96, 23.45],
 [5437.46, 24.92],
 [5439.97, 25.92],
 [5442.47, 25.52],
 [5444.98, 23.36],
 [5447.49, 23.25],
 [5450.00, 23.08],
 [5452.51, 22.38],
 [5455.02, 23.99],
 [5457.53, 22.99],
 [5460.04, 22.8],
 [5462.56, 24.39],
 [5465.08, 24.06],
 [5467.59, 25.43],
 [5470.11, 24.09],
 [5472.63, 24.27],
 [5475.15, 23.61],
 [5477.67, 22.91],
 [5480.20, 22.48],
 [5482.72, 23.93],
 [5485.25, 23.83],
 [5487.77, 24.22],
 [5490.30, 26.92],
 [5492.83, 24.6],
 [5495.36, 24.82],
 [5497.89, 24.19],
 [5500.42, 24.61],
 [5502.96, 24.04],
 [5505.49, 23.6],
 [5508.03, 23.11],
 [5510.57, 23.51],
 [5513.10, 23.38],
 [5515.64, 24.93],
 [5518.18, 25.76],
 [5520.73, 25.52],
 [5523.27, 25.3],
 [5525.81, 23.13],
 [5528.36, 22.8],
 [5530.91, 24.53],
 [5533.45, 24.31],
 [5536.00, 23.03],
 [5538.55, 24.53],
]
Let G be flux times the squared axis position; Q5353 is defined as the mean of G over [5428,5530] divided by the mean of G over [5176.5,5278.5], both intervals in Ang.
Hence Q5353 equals 1.2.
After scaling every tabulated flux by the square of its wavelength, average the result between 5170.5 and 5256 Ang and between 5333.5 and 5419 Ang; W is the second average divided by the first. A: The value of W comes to 1.22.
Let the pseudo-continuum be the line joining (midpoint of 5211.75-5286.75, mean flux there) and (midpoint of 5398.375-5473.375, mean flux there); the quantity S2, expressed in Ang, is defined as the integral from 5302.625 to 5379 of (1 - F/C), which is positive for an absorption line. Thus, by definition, -4.6 Ang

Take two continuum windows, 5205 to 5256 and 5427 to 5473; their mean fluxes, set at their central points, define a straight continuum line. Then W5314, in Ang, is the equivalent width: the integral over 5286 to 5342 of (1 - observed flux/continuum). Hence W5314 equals -4.0 Ang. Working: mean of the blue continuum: 22.2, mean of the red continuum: 23.9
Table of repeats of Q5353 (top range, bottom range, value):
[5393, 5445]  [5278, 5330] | 1.02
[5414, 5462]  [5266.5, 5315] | 1.08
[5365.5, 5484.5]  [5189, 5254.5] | 1.18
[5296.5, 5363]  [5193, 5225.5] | 1.21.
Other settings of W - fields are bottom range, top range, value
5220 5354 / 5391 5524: 1.09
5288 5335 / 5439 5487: 1.03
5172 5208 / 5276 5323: 1.33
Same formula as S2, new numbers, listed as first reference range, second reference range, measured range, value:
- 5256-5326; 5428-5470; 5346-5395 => -1.70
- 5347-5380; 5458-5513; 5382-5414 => 1.52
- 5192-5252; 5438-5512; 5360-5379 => -1.19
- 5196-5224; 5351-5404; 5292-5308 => -1.00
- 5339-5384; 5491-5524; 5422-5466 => 1.12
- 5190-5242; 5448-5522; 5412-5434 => -0.93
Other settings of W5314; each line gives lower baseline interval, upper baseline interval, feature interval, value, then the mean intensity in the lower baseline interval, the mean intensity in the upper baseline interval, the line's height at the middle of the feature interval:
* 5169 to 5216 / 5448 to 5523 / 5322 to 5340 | -1.5 Ang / 19.3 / 24.1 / 21.6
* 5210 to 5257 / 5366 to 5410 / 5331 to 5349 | -0.5 Ang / 22.5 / 23.7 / 23.4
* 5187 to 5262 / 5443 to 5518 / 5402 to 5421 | -0.3 Ang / 21.9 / 23.9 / 23.4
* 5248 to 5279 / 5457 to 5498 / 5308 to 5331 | -2.4 Ang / 21.6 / 24.1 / 22.2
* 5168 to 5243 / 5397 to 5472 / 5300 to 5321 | -3.1 Ang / 20.5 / 23.9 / 22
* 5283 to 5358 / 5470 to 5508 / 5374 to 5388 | -0.7 Ang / 24.4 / 24.1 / 24.3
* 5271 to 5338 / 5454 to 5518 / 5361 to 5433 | -0.1 Ang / 24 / 24.1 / 24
